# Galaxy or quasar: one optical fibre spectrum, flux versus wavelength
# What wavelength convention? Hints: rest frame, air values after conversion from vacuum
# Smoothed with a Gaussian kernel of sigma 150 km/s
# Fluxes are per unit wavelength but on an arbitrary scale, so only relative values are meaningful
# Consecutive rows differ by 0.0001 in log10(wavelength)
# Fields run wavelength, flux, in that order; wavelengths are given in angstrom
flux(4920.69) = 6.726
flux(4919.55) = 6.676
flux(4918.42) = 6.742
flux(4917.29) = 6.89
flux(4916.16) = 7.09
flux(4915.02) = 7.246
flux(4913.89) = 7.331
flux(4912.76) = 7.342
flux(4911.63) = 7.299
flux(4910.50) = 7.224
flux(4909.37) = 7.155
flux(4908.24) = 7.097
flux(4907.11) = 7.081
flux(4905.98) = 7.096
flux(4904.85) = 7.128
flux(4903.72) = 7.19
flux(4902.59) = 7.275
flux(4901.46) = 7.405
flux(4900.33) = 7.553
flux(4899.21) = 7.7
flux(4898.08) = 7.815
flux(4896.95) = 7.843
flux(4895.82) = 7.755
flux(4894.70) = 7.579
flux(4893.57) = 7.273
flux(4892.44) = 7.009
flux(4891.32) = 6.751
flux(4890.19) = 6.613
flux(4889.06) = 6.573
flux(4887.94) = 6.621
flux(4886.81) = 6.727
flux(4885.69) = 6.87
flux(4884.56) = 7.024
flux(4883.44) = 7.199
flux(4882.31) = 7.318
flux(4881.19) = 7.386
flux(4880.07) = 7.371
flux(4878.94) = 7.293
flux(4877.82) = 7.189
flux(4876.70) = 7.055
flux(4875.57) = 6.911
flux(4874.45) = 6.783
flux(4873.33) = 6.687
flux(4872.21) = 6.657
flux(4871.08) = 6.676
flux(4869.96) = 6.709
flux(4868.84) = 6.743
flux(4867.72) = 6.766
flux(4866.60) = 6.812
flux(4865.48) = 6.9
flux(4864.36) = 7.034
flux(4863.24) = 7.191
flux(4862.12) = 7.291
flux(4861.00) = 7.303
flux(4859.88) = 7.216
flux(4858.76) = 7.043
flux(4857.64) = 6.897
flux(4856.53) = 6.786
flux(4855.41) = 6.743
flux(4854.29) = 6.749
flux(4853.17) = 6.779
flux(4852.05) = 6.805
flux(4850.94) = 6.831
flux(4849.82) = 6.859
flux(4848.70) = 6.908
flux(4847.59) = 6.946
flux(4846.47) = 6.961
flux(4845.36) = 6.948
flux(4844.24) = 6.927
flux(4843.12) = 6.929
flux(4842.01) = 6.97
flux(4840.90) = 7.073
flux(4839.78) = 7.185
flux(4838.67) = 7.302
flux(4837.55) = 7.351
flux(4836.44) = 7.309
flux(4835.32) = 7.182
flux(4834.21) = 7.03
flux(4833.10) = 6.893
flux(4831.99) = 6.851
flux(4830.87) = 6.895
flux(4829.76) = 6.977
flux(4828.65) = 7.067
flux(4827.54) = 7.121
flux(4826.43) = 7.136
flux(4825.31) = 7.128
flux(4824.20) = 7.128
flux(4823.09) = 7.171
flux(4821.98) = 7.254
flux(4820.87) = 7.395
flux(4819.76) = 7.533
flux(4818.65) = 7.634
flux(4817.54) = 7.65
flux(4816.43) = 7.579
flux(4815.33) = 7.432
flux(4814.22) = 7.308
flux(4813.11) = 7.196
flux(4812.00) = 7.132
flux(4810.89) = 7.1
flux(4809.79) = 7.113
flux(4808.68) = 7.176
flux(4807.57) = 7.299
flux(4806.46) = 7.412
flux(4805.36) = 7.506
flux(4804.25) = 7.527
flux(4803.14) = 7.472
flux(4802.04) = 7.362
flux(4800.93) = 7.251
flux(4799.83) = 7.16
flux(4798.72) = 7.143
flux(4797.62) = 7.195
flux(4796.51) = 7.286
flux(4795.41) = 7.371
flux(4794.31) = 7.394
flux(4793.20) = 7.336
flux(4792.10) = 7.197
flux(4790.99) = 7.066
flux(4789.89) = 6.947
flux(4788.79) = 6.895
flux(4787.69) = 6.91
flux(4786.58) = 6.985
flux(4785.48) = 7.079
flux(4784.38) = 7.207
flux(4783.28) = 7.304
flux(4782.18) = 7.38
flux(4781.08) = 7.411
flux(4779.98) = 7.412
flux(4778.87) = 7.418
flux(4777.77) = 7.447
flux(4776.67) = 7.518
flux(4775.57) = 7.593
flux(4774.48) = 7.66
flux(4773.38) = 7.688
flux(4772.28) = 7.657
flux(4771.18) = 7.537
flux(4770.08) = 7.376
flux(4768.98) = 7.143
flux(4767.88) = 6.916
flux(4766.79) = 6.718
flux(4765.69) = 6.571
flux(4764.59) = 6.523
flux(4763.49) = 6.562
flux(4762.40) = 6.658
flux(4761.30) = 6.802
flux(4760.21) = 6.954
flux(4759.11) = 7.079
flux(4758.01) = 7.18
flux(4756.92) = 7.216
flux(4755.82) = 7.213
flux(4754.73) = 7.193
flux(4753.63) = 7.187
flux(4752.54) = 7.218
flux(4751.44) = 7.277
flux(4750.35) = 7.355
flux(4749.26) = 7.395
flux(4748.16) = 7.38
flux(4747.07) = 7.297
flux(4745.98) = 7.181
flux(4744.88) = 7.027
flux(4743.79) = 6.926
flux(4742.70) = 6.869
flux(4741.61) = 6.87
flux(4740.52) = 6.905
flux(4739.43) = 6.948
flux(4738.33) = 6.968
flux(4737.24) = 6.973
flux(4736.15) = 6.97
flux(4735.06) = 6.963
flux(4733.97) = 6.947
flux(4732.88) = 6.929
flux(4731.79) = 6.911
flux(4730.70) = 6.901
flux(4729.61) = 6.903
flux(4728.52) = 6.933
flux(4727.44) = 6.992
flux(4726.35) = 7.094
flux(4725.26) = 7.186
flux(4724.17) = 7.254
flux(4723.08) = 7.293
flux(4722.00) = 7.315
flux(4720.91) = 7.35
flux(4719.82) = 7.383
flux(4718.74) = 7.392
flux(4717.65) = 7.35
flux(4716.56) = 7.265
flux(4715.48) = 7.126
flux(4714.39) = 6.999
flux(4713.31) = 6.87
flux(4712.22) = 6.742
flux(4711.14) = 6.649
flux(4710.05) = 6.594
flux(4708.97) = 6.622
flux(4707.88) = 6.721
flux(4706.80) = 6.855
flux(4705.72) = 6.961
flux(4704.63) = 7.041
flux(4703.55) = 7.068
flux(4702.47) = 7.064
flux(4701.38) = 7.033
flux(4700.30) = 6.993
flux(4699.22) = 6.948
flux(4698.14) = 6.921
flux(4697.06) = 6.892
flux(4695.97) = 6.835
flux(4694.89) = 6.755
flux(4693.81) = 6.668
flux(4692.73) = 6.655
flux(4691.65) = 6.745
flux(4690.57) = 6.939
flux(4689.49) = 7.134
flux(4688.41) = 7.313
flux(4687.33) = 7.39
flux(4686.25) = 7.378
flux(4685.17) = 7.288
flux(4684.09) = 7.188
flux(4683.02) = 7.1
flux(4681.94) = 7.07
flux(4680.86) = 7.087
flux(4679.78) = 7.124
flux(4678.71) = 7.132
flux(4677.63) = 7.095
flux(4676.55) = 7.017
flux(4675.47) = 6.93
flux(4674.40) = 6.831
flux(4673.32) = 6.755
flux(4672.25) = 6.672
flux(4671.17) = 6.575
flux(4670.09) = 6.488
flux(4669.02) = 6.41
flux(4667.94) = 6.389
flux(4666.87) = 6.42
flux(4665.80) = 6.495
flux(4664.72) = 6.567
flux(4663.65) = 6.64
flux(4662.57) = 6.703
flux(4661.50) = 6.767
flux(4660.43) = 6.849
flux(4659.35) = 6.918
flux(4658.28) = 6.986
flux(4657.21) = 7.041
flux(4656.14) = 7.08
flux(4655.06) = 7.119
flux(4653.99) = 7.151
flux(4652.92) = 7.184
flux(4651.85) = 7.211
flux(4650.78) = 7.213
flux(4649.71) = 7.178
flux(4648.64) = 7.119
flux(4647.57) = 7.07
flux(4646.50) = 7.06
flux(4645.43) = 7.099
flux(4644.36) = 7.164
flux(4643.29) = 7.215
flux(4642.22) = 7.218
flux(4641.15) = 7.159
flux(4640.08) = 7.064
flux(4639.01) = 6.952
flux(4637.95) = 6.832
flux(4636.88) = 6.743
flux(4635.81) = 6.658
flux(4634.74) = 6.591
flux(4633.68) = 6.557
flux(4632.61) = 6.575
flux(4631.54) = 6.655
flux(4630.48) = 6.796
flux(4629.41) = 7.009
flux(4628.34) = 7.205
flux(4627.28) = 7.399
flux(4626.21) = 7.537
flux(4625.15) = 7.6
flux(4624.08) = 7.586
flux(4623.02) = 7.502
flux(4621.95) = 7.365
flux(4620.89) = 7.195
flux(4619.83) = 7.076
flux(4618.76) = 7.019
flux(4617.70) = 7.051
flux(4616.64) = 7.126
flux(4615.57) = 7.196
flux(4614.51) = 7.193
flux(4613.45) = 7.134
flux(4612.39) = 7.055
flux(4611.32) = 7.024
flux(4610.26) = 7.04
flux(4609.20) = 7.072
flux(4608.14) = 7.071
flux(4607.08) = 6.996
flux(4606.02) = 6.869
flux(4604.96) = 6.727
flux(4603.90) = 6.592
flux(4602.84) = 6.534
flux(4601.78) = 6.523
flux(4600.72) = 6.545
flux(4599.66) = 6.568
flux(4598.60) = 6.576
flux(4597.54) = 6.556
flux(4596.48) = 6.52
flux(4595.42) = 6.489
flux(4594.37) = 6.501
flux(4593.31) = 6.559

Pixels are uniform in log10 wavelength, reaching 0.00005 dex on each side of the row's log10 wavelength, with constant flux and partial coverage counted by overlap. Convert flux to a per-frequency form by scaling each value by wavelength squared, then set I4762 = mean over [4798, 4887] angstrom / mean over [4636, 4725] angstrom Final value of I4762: 1.09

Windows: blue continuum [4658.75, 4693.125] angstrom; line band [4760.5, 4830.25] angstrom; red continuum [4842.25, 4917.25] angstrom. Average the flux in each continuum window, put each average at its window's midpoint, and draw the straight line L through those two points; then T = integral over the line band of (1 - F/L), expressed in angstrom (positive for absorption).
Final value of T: -2.43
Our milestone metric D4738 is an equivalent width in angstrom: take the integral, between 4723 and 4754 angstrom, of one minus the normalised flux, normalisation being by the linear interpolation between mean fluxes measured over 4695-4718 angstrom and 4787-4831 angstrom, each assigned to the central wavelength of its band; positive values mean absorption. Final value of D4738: -0.18 angstrom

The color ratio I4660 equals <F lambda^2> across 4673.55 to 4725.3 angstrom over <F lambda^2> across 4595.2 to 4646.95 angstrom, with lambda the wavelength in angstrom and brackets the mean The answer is 1.0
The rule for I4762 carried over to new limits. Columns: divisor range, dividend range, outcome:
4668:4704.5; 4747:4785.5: 1.07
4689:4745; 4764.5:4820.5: 1.08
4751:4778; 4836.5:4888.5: 1.02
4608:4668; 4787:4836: 1.11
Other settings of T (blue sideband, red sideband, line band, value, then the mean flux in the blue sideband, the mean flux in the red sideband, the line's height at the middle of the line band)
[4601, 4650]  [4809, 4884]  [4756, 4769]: 0.36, 7.03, 7.07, 7.05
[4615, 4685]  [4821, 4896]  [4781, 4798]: -0.44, 6.98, 7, 7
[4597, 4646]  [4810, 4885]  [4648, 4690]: 0.31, 6.98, 7.07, 7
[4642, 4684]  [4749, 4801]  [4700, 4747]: 0.38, 6.93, 7.19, 7.07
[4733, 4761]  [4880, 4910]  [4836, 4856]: 0.53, 7.09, 7.2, 7.16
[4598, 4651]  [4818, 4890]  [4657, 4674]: 0.84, 7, 7.01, 7.01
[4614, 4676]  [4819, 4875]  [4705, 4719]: 0.10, 6.97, 7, 6.98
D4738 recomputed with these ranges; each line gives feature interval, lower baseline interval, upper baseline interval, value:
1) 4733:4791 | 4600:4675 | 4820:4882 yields -1.2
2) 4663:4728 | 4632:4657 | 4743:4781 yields 1.2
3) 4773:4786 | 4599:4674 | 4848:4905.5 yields -0.8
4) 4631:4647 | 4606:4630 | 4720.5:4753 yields 0.6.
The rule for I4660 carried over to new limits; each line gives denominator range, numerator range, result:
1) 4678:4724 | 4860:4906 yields 1.09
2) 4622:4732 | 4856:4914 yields 1.11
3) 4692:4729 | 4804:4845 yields 1.08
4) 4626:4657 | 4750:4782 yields 1.08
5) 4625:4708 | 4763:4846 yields 1.10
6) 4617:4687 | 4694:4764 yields 1.04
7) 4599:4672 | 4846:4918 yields 1.13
